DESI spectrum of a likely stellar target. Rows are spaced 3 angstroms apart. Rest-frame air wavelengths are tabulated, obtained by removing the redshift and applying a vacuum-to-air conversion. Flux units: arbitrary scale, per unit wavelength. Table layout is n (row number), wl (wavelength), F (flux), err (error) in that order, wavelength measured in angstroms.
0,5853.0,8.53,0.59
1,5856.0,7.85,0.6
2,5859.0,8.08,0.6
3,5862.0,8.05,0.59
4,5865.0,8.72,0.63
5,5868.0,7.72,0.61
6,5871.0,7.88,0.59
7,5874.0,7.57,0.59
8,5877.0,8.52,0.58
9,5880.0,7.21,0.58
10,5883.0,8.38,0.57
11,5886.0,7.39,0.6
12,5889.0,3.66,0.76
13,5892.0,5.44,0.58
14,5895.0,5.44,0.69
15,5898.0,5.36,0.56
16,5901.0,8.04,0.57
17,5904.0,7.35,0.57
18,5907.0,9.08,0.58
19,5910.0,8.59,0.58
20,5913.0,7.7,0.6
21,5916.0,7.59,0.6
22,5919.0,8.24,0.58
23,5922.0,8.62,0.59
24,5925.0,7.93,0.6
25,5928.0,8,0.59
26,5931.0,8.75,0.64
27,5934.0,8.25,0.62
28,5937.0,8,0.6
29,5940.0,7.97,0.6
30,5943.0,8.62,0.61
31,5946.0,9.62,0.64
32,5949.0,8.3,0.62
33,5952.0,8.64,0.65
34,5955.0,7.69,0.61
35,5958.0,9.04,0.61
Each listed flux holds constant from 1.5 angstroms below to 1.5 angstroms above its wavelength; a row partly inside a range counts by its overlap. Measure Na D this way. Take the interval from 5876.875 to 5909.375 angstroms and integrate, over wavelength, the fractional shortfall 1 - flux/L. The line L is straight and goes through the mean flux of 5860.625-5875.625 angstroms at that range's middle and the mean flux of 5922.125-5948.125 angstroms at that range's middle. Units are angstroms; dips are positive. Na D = 5.1 angstroms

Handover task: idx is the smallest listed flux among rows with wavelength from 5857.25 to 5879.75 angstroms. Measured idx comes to 7.57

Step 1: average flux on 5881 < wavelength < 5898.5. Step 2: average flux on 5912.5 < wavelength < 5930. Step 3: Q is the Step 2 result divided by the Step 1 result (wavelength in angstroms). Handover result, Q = 1.34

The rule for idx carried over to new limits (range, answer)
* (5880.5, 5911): 3.66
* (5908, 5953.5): 7.59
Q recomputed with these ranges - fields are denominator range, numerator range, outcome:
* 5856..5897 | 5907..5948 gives 1.15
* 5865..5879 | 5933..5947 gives 1.06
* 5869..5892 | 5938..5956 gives 1.19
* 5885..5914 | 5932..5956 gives 1.24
